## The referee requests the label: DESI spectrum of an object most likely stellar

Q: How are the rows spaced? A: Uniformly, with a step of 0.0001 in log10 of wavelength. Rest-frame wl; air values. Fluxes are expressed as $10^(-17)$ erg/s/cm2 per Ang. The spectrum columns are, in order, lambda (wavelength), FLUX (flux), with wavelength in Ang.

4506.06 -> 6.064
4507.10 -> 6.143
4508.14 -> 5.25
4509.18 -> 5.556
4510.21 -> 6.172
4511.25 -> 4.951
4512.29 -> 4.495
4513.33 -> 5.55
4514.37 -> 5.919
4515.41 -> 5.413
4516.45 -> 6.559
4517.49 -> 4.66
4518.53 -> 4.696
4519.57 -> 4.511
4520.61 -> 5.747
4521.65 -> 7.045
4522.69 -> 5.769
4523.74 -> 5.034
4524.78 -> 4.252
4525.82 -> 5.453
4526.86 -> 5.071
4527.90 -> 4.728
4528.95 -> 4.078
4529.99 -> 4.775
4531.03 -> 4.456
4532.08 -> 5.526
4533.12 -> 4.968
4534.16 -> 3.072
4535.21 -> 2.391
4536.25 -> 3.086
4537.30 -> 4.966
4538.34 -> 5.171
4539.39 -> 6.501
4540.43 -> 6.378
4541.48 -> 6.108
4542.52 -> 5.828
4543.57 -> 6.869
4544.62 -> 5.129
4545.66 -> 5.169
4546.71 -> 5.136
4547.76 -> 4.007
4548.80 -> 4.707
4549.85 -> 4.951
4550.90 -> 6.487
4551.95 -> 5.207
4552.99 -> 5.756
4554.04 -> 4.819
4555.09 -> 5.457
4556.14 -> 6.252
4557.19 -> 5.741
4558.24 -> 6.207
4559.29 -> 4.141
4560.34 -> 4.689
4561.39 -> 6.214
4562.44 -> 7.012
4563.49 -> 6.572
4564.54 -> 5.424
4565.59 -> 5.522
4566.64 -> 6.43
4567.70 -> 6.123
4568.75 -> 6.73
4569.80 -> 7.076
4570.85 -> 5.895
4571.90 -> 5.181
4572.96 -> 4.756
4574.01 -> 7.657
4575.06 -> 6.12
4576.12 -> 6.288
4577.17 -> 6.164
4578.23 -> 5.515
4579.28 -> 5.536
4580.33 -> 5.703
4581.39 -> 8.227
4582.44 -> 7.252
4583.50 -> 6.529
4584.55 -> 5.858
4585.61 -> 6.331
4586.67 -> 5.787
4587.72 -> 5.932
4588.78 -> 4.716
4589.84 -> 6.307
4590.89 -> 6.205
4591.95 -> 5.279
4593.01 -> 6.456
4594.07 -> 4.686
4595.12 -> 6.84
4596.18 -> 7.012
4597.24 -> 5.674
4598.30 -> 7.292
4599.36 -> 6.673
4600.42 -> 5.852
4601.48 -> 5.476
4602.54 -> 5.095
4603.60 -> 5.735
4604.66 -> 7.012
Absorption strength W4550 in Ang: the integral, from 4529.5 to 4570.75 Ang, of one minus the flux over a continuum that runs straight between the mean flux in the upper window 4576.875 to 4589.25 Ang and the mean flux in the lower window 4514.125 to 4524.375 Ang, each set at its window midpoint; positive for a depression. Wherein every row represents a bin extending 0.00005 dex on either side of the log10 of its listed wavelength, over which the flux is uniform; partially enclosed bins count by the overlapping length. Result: 2.9 Ang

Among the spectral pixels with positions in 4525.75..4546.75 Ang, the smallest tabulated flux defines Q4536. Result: 2.391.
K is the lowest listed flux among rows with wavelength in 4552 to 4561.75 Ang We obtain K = 4.141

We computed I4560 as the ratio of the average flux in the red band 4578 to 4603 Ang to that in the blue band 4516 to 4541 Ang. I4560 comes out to 1.2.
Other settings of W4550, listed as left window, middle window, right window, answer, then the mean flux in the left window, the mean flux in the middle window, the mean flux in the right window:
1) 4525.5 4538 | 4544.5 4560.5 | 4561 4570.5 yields 0.9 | 4.38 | 5.26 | 6.34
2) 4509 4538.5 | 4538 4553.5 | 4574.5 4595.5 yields -0.6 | 4.96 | 5.57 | 6.08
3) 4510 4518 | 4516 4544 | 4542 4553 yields 1.6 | 5.44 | 5.09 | 5.37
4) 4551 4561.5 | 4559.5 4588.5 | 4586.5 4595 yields -2.8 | 5.46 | 6.13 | 5.73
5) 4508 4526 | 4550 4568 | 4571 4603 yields 0.2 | 5.39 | 5.74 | 6.08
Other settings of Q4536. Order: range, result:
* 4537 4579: 4.007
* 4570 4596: 4.686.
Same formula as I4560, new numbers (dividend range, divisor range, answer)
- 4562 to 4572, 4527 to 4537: 1.49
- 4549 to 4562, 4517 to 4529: 1.07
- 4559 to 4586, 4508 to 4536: 1.22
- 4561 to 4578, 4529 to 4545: 1.24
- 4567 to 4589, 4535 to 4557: 1.17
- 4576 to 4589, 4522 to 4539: 1.35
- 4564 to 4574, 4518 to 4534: 1.19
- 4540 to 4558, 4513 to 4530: 1.05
